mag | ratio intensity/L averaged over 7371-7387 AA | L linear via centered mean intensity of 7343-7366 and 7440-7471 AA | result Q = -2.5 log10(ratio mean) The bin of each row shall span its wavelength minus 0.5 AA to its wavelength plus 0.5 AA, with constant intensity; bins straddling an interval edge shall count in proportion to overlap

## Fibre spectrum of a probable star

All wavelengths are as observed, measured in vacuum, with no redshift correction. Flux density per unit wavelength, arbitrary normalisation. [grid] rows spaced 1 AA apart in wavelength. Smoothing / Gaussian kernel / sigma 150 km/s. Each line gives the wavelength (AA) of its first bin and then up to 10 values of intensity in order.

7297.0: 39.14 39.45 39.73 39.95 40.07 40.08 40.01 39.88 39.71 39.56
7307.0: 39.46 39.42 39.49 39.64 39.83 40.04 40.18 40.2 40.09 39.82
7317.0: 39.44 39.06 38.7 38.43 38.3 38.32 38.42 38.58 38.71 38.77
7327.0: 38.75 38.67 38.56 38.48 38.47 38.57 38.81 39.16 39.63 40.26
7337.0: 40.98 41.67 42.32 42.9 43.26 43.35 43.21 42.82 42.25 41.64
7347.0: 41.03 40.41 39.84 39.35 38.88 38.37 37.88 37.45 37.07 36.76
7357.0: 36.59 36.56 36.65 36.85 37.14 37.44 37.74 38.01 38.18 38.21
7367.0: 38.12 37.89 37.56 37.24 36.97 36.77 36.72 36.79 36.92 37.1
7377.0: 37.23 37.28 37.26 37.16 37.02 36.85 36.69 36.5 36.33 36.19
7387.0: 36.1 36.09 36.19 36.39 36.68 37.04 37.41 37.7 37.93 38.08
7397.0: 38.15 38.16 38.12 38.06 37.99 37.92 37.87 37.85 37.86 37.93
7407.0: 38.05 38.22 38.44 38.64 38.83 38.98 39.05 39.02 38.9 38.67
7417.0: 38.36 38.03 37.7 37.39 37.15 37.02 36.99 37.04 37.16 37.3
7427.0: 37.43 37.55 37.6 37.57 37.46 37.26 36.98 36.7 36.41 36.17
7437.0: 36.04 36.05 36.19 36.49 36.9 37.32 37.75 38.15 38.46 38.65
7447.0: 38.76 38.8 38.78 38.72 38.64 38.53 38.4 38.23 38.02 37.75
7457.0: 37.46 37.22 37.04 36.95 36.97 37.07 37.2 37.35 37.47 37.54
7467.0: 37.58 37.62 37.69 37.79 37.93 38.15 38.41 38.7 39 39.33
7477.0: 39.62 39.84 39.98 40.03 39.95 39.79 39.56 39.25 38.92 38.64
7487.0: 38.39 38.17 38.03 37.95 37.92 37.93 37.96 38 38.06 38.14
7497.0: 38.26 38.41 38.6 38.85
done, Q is 0.05 mag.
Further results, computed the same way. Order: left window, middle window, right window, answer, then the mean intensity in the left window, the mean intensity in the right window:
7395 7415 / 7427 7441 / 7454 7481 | 0.04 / 38.3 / 38.1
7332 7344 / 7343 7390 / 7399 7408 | 0.06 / 41.4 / 38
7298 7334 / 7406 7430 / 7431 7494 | 0.01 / 39.3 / 38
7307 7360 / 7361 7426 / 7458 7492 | 0.04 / 39.5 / 38.3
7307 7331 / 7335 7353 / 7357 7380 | -0.08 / 39.1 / 37.3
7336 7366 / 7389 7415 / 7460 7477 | 0.02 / 39.5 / 37.9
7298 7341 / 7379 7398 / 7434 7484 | 0.05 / 39.6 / 38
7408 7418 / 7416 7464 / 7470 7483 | 0.04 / 38.7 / 39.2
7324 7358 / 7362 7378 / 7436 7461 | 0.05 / 39.8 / 37.7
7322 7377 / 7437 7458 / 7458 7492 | 0.02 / 38.9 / 38.3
